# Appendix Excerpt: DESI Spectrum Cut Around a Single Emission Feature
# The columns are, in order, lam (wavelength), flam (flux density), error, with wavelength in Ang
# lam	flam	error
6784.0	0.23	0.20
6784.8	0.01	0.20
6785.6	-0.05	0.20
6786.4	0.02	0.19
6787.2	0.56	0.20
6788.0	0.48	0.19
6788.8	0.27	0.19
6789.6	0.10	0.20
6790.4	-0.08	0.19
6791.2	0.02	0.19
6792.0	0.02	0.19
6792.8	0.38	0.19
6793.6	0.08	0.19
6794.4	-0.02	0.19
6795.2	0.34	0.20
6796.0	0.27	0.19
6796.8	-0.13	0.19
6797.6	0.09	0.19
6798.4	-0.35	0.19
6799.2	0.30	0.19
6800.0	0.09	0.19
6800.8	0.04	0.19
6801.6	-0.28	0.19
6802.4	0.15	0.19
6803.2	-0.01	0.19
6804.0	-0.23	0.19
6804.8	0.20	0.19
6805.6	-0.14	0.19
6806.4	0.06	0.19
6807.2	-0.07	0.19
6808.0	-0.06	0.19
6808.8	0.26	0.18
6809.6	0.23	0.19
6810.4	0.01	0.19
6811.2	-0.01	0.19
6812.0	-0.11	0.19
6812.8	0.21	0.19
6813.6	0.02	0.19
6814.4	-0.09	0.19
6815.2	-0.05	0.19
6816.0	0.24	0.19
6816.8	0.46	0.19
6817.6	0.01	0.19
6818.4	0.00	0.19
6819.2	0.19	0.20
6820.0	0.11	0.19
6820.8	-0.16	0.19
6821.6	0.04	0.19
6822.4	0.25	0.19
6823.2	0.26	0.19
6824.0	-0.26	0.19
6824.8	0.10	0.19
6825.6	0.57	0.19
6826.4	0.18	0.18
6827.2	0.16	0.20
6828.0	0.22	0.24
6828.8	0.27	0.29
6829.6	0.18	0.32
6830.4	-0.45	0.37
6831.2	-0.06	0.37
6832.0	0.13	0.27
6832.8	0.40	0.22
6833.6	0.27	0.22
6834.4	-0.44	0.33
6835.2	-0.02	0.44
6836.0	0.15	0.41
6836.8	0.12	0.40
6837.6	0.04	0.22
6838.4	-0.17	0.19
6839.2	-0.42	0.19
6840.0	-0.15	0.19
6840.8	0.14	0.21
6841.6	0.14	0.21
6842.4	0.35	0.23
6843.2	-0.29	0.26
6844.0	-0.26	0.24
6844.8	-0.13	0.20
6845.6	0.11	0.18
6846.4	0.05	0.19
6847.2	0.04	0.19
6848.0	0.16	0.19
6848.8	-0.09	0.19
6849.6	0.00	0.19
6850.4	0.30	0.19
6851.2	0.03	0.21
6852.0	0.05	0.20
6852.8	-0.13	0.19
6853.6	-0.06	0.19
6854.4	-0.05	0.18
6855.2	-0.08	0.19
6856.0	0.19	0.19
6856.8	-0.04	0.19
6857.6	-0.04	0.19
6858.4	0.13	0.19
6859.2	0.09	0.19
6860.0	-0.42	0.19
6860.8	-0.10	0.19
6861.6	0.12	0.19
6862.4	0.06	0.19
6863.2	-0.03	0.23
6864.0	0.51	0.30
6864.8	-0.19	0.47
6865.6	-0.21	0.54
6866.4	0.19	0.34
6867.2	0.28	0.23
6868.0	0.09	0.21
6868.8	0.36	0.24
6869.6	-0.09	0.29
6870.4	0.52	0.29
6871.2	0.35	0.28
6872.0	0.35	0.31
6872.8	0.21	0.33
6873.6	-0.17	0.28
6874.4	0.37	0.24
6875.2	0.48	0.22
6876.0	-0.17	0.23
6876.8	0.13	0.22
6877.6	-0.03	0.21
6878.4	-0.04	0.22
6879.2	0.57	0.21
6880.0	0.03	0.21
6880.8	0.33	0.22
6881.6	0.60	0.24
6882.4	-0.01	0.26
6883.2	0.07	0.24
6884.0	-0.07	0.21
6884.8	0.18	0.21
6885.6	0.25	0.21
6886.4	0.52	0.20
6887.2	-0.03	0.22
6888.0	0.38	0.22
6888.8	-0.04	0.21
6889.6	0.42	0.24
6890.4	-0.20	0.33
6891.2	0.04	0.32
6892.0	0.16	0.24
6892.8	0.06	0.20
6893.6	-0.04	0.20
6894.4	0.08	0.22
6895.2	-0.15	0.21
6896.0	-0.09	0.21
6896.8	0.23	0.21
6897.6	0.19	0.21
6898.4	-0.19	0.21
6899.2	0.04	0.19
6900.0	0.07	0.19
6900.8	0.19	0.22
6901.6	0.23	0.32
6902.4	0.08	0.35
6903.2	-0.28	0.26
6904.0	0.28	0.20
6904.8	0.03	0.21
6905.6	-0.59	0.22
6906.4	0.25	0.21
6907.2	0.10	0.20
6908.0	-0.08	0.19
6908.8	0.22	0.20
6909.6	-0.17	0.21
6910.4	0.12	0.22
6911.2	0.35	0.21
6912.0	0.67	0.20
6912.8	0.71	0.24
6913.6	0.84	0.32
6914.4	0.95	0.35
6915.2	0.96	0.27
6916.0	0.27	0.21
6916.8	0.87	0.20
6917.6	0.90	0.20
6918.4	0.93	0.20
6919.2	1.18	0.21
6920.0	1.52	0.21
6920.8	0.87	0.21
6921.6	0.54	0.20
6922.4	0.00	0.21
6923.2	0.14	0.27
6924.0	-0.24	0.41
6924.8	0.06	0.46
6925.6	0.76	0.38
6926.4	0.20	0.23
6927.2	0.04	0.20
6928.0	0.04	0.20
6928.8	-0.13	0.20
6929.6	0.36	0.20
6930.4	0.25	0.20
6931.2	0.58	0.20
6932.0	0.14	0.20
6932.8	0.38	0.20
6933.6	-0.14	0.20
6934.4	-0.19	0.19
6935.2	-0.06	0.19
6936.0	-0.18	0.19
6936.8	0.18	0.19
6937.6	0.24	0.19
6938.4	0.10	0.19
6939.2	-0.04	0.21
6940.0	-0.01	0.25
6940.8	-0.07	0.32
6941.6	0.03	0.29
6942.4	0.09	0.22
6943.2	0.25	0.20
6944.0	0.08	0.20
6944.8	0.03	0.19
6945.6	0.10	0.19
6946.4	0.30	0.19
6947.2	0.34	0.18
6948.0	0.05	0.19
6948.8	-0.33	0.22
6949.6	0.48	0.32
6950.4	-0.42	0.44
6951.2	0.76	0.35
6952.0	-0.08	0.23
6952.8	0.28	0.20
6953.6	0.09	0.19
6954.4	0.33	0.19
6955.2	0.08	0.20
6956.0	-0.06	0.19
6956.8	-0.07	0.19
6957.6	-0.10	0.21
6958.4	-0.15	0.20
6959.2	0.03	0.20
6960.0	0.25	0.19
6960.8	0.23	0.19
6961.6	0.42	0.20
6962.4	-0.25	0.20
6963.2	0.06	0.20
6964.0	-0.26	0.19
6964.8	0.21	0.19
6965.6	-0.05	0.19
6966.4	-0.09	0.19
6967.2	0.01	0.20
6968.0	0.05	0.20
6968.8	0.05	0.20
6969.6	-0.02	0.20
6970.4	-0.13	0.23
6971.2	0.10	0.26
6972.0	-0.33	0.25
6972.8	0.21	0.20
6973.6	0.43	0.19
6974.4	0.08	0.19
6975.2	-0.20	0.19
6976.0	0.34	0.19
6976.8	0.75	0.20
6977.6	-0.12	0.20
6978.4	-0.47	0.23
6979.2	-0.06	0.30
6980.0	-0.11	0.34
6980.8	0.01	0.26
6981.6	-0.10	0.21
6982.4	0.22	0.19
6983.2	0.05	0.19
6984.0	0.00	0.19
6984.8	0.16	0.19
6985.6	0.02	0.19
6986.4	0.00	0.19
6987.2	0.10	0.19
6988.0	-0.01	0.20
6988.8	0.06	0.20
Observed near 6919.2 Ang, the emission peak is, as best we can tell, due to [O II] 3727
